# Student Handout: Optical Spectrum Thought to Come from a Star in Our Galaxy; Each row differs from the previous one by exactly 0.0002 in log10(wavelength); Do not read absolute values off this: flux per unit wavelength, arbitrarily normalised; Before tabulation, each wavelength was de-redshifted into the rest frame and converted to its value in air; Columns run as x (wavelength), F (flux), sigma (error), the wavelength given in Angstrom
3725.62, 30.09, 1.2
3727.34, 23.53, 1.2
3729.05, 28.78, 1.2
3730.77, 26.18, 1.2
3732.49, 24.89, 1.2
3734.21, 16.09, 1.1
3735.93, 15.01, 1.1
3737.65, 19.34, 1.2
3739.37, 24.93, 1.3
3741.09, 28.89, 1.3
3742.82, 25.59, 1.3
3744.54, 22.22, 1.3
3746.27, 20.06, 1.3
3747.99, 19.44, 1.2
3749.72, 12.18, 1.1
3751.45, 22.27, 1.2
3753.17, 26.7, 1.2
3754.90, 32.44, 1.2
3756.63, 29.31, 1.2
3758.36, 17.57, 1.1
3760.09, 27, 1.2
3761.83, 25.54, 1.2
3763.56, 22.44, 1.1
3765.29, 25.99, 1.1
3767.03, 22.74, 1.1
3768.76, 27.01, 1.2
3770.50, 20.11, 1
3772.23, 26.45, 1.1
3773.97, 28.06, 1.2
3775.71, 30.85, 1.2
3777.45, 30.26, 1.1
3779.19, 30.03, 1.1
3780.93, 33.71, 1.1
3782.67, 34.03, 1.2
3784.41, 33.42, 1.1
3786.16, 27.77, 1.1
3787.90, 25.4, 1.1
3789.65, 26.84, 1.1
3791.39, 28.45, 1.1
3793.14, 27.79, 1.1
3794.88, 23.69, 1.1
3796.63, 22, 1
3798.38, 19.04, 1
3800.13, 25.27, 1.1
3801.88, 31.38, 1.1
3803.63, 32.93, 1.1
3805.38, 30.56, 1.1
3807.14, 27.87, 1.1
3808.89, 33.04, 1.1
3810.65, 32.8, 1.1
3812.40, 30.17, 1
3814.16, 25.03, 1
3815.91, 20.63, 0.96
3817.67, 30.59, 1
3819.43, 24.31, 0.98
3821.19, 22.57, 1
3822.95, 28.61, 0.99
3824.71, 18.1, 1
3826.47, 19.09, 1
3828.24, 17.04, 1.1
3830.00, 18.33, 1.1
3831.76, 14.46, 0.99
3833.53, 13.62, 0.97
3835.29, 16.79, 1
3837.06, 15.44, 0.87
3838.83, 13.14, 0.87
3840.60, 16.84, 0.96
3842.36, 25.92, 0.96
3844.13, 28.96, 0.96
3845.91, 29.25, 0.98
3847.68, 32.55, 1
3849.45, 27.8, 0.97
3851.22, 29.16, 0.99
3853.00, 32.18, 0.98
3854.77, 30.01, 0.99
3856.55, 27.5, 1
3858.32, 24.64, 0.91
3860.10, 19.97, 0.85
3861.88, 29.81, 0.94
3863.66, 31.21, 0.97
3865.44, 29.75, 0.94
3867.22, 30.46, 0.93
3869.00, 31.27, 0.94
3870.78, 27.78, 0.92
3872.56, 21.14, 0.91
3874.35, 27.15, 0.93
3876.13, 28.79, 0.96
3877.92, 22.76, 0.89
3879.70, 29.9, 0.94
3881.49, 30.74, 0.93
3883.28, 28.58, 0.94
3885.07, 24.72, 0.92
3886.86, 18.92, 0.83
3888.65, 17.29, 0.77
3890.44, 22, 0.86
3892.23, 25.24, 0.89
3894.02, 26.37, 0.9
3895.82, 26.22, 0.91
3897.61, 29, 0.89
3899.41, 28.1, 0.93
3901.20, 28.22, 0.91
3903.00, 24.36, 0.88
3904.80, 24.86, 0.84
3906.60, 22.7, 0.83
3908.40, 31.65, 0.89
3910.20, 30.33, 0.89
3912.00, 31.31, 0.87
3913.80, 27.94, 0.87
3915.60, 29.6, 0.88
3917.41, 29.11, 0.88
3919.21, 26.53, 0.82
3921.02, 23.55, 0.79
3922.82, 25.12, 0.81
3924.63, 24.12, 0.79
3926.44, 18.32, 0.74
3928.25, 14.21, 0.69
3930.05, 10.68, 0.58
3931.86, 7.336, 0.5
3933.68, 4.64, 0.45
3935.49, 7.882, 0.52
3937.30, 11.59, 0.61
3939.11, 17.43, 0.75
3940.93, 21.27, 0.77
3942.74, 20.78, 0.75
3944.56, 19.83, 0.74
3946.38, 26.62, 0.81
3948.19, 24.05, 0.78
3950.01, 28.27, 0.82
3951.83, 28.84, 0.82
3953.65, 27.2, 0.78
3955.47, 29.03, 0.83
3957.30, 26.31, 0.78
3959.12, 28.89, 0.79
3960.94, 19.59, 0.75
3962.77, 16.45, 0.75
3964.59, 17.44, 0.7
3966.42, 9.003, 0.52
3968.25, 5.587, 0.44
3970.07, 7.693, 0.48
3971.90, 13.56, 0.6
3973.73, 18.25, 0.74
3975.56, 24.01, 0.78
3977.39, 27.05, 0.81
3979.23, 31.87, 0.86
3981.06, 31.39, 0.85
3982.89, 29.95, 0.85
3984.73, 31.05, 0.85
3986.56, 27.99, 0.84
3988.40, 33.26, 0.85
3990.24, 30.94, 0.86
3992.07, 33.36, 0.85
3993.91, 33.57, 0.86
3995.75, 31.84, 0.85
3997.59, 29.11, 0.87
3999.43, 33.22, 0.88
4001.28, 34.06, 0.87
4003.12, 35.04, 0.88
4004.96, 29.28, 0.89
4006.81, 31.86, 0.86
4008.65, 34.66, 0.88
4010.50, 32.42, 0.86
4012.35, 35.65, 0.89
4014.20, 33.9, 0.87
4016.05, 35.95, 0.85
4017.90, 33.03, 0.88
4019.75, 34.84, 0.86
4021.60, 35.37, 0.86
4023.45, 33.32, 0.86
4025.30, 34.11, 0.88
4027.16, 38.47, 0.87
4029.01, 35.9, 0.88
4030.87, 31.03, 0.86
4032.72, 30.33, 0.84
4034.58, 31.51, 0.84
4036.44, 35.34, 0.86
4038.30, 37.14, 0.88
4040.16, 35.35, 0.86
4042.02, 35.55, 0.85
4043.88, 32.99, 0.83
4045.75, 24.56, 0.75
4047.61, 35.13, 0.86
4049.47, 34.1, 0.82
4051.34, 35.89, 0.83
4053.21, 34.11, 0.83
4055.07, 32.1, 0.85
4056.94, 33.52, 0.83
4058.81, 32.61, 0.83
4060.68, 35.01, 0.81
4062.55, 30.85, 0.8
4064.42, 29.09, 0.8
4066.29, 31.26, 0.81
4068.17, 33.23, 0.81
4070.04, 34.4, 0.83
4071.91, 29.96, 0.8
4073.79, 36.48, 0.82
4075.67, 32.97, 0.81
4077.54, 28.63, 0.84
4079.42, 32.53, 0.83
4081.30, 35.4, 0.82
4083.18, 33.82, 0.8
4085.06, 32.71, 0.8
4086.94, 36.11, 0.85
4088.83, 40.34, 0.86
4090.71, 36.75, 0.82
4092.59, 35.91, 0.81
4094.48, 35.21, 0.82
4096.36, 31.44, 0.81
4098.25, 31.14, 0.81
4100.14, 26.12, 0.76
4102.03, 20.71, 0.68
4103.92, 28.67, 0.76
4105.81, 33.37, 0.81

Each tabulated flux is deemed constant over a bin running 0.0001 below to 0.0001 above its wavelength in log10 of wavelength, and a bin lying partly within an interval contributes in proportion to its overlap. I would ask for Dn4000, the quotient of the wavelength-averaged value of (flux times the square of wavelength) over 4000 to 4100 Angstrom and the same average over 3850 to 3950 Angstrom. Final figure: 1.5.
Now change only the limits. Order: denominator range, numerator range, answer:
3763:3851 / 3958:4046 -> 1.28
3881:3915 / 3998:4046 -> 1.37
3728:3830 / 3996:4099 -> 1.51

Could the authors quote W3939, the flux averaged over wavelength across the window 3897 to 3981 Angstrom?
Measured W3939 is 21.8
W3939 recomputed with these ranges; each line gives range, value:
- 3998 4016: 33.3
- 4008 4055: 34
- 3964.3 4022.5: 28.5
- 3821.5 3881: 24.6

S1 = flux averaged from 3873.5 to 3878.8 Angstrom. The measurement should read 26.2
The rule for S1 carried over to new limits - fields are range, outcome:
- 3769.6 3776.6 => 26.4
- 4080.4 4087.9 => 34.5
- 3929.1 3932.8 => 9.06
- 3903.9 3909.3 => 26.4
